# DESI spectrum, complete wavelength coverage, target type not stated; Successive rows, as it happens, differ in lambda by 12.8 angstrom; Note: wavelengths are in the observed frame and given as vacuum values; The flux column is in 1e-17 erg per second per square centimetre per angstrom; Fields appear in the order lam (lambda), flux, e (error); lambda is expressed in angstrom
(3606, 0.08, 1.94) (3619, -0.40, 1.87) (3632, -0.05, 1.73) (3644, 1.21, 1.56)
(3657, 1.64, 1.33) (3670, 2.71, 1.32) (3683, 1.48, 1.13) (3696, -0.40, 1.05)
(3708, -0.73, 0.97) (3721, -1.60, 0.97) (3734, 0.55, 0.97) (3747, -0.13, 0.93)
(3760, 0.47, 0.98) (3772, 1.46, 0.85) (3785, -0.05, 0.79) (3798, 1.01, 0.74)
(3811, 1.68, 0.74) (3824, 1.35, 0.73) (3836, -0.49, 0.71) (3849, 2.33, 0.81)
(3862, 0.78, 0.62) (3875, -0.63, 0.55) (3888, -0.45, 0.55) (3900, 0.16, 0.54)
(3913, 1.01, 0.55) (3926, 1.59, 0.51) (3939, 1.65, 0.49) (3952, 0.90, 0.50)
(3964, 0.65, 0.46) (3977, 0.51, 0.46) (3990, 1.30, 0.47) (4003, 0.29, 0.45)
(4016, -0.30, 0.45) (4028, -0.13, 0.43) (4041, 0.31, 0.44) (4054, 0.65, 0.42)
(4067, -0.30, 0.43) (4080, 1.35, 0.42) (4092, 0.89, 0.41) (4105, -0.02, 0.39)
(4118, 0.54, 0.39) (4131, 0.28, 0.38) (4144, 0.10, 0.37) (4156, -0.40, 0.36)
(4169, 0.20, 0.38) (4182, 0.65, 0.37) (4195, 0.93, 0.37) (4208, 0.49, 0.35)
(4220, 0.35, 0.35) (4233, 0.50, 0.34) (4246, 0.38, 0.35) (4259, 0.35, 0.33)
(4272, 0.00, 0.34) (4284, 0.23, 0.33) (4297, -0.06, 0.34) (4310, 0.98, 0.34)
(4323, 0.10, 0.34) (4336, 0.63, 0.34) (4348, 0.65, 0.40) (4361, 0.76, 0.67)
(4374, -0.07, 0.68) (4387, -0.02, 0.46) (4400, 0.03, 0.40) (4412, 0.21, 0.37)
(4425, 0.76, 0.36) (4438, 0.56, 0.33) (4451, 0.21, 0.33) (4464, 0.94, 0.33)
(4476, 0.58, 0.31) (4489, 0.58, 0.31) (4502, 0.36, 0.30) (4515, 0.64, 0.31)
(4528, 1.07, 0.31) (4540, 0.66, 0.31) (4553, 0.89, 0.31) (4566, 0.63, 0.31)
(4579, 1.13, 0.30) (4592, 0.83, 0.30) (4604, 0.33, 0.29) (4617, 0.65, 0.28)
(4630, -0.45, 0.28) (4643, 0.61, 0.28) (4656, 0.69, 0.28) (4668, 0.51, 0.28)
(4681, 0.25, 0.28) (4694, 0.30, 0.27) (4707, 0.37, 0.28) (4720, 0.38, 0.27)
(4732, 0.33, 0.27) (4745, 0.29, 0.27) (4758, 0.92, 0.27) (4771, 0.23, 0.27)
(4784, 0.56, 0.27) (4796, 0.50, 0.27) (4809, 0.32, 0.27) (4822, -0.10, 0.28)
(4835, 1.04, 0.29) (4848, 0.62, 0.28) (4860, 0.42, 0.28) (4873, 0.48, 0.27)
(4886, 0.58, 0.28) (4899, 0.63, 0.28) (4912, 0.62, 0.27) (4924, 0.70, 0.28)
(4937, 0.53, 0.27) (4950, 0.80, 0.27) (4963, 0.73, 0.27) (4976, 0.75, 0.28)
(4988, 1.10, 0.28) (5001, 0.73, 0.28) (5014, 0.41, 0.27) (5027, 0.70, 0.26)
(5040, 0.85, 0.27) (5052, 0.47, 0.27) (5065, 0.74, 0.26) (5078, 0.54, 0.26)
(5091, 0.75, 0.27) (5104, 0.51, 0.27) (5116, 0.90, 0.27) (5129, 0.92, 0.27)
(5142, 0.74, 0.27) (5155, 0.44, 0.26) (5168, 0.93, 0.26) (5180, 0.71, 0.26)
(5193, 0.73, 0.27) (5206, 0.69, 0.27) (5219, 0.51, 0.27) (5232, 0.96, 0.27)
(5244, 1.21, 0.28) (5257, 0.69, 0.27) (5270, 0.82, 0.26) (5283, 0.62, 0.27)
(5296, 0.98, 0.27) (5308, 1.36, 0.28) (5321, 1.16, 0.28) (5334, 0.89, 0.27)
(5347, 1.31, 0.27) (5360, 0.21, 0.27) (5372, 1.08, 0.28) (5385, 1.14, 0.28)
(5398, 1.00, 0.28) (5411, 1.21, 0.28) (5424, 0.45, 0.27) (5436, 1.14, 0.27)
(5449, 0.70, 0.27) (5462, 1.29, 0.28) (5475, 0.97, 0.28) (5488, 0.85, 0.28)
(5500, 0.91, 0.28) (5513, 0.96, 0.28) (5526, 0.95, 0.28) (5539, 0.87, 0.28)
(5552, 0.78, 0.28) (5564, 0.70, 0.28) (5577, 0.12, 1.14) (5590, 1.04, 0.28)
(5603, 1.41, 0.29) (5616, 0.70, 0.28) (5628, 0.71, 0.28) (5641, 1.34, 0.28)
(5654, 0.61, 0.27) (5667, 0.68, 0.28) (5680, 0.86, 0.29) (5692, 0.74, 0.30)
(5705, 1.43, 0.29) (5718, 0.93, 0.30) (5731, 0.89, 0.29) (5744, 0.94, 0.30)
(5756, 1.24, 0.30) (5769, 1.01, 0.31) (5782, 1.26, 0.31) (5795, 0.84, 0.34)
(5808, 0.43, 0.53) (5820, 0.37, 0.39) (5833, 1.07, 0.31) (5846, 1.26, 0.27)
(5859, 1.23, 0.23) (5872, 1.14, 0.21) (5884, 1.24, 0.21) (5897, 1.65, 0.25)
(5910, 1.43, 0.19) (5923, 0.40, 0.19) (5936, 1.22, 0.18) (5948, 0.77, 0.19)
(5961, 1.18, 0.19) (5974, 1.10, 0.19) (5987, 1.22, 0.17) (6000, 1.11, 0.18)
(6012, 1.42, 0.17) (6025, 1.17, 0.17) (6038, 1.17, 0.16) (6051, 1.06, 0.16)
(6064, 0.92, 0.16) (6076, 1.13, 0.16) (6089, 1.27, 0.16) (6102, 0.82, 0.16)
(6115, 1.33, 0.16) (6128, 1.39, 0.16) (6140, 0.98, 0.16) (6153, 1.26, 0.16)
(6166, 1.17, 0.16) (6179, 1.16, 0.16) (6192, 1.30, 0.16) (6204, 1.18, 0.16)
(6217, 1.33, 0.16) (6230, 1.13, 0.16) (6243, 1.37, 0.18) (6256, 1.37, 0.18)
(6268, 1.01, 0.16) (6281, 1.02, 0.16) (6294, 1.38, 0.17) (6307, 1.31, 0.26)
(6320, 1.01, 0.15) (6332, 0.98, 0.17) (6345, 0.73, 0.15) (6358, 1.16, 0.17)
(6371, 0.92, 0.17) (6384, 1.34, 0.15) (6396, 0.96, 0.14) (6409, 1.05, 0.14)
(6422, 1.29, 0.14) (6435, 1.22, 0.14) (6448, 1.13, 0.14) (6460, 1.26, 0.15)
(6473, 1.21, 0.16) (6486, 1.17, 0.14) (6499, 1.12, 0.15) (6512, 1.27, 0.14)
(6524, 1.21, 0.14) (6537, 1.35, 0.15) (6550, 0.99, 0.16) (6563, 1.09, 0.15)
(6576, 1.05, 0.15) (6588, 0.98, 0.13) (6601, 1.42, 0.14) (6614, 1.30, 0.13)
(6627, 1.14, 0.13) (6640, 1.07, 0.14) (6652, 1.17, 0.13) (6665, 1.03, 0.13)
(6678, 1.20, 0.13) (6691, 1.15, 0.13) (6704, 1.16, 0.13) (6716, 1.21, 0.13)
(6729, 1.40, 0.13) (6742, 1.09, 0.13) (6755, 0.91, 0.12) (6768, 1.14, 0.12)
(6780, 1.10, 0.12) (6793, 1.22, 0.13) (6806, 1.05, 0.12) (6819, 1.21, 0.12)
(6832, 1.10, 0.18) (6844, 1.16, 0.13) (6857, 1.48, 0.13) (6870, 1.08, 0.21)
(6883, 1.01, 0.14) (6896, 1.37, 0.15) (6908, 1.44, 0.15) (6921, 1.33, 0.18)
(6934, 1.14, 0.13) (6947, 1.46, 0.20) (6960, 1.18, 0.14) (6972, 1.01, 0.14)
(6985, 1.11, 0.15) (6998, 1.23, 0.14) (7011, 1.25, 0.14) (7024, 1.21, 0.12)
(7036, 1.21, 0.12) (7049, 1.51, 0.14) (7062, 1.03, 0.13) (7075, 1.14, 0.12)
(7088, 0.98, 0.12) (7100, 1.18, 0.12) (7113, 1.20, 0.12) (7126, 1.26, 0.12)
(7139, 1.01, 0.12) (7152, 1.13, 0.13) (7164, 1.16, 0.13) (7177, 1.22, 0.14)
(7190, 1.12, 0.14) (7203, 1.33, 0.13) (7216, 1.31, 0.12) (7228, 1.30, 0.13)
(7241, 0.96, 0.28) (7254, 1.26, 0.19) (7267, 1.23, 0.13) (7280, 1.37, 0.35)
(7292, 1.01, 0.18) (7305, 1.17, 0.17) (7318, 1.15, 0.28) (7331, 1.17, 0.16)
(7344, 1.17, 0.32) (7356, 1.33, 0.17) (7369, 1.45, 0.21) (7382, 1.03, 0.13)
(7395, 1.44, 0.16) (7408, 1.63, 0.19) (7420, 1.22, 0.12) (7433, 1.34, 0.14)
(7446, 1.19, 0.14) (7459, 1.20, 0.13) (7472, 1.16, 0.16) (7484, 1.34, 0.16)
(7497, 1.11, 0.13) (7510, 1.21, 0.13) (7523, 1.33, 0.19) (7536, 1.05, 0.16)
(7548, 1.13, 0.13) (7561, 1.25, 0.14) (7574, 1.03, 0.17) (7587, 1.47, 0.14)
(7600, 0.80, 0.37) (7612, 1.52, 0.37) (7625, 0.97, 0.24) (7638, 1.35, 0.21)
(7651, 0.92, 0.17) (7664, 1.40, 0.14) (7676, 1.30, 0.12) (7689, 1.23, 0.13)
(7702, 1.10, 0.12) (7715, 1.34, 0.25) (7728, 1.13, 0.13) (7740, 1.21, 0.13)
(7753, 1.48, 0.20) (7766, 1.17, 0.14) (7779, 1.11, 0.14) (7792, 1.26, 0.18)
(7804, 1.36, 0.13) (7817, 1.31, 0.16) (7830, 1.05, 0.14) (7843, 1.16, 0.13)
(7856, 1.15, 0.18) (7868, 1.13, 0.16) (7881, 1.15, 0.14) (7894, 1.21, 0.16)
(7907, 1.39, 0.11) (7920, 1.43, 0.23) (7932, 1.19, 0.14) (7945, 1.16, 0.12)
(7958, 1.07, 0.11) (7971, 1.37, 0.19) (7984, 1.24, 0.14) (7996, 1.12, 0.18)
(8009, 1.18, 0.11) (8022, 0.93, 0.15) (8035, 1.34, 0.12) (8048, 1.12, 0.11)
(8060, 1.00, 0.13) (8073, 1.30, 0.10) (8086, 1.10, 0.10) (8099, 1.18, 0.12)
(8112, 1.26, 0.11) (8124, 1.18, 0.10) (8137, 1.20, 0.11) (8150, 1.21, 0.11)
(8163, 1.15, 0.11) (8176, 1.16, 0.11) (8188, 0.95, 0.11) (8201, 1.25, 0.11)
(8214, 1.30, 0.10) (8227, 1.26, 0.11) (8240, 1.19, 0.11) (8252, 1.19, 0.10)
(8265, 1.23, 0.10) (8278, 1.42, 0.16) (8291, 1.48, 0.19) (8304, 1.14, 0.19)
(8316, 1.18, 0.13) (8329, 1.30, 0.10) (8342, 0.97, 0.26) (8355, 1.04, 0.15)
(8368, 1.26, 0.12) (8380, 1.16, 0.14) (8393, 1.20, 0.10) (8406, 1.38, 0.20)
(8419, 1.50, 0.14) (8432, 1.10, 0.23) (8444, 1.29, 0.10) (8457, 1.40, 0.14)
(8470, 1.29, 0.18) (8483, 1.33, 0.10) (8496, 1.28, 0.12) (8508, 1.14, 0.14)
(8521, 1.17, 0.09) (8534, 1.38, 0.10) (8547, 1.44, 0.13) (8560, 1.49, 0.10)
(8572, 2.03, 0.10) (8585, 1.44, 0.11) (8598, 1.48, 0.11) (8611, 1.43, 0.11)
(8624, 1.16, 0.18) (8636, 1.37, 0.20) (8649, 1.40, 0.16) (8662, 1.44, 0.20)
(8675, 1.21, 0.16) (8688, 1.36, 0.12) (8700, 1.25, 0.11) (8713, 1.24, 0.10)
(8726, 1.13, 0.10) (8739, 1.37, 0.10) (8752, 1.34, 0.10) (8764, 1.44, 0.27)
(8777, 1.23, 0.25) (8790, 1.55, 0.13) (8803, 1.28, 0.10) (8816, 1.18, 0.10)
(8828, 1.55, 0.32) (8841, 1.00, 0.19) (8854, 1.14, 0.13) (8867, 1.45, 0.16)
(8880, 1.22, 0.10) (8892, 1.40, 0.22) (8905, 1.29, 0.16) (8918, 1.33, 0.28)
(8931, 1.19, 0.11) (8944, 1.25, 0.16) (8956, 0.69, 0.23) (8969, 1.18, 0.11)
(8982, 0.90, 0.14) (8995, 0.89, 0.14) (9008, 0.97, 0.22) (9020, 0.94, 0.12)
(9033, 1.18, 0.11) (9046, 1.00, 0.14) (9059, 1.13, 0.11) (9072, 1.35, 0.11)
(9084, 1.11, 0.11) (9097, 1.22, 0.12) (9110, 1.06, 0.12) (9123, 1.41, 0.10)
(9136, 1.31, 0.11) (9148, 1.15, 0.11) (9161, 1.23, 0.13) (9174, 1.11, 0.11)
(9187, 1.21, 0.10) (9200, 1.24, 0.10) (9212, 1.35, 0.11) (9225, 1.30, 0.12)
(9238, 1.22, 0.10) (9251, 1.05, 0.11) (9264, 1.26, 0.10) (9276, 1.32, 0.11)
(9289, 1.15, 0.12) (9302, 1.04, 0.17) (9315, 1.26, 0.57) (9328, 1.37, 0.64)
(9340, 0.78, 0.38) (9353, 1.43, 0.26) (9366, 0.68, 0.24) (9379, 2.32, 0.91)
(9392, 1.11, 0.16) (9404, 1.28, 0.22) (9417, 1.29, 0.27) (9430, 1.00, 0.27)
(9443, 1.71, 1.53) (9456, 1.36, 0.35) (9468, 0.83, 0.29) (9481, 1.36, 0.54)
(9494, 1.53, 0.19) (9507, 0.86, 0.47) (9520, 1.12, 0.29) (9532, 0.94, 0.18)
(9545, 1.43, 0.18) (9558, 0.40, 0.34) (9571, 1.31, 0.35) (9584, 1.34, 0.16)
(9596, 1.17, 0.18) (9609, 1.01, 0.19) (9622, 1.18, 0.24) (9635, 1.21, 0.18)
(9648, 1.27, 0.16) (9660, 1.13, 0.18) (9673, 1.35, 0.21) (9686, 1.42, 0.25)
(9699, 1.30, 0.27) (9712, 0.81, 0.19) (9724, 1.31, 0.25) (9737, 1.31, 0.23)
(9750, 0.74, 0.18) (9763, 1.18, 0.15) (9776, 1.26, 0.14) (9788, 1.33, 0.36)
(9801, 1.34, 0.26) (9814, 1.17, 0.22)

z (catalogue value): 0.306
